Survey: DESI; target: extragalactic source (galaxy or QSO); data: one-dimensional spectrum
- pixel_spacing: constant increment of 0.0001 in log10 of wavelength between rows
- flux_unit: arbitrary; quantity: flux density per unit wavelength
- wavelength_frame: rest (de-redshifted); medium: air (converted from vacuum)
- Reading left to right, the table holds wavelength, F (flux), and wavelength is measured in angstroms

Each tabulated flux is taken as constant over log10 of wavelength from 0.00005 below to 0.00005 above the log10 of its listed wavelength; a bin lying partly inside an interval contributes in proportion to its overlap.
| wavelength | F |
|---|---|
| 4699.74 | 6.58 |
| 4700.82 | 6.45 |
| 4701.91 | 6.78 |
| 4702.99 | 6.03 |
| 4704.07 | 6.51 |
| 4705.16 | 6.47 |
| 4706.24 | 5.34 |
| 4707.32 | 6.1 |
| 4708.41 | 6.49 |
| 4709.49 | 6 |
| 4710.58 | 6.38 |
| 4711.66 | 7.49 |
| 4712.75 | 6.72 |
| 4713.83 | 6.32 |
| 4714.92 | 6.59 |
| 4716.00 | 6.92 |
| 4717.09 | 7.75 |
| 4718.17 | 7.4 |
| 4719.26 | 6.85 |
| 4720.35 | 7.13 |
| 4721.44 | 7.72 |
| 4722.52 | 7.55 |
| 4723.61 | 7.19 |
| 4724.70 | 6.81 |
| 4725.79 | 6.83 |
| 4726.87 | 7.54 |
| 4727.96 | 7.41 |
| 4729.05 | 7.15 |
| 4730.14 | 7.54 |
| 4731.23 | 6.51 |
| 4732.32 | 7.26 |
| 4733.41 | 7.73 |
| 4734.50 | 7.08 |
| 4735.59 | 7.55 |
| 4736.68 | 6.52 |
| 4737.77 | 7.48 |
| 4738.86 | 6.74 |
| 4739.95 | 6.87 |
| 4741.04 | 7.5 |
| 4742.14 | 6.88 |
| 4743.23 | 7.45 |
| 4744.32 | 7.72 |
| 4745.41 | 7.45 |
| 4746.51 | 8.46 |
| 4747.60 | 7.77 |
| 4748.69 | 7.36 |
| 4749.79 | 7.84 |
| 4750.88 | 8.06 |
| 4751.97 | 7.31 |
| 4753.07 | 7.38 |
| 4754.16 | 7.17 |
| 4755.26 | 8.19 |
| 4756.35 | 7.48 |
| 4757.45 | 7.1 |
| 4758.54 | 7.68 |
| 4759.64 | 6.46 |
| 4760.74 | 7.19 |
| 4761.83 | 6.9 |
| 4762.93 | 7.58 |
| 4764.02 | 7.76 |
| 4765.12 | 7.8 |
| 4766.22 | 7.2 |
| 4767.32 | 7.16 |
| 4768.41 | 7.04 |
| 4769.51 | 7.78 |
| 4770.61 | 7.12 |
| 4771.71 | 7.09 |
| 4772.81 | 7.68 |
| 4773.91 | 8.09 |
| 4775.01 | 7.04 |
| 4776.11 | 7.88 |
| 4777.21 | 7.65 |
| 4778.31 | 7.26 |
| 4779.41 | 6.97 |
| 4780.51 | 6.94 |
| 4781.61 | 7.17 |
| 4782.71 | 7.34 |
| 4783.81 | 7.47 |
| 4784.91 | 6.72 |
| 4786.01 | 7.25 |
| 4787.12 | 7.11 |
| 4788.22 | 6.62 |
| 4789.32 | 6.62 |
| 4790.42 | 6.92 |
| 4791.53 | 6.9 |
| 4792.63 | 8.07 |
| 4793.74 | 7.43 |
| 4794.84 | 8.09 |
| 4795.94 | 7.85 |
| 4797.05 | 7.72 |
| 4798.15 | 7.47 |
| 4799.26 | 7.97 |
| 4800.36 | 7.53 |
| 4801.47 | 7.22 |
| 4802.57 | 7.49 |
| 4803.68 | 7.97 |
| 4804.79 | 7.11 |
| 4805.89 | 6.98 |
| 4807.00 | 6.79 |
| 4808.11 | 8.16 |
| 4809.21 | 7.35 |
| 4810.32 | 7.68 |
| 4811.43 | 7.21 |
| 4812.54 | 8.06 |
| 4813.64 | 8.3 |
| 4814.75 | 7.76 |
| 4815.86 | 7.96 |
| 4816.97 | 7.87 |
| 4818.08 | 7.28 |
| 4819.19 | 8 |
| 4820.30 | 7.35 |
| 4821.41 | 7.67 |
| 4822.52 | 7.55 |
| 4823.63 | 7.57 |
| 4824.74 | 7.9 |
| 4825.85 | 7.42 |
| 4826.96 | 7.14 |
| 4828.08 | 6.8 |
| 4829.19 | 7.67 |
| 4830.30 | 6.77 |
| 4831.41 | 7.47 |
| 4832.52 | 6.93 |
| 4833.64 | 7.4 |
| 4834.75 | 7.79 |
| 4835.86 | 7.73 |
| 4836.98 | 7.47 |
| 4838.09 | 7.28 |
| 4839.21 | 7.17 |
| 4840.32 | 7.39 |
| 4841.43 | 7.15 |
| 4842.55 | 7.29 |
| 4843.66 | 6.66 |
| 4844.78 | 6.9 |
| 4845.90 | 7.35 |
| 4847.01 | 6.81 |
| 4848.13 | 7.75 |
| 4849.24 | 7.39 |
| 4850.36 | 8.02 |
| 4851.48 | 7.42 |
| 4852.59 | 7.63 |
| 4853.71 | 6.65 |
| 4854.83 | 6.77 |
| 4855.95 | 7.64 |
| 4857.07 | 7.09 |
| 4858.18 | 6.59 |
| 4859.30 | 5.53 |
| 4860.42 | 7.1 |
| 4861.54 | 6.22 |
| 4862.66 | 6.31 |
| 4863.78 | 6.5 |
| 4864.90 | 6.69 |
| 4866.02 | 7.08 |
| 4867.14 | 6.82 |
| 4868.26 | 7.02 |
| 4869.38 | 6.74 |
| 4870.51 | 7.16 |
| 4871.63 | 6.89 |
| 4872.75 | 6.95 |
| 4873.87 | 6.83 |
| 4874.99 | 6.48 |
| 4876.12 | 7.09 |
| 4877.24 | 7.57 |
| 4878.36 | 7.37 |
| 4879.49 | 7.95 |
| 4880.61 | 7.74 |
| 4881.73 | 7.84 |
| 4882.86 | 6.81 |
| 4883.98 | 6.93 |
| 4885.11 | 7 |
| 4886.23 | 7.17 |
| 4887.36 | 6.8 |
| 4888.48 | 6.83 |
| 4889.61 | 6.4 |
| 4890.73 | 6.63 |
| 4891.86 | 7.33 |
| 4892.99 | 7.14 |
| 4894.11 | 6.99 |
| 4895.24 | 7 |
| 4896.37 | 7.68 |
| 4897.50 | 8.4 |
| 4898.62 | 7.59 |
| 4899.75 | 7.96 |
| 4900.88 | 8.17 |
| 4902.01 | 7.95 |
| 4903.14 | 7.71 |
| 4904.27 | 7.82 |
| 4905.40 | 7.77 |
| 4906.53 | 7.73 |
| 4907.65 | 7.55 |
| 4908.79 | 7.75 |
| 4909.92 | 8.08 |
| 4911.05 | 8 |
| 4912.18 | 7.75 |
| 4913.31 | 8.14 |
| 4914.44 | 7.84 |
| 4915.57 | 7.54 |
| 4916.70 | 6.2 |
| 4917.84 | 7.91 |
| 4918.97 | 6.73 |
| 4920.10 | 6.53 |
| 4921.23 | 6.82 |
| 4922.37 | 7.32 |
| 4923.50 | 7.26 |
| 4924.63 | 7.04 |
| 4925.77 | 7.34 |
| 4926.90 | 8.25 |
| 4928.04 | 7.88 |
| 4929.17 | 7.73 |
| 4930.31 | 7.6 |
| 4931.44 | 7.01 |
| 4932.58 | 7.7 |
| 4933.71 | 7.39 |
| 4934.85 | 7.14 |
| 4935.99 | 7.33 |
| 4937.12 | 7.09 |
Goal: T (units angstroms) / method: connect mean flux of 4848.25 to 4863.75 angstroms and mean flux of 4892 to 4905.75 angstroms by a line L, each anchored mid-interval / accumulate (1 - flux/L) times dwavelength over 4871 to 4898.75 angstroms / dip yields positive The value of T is 1.0 angstroms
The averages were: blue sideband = 6.96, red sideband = 7.67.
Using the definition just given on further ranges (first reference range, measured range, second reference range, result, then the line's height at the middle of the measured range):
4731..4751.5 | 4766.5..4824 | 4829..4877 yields -1.71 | 7.23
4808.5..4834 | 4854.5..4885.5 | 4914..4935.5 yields 1.99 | 7.43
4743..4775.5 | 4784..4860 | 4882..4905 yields 0.46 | 7.41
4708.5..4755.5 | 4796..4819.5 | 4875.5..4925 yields -0.97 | 7.31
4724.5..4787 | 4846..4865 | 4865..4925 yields 0.93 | 7.32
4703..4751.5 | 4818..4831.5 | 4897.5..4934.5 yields -0.17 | 7.34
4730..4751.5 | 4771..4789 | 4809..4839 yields 0.47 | 7.45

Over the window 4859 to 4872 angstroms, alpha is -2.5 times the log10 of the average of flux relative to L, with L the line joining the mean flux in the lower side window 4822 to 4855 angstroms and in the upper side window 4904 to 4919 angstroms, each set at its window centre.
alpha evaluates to 0.12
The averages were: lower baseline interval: 7.31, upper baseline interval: 7.66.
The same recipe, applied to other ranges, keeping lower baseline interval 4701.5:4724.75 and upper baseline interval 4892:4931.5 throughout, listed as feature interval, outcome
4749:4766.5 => -0.08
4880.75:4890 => 0.06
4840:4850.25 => 0.01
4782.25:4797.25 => -0.03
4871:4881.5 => 0.03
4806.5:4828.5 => -0.06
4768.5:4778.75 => -0.07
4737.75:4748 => -0.08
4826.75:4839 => -0.01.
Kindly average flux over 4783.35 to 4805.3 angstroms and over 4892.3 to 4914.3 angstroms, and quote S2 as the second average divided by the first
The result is 1.1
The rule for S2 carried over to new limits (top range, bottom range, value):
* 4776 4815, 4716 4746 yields 1.02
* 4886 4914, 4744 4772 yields 1.01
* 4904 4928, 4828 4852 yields 1.03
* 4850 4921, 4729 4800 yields 0.98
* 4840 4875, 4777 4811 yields 0.95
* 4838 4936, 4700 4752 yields 1.03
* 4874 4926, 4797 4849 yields 0.99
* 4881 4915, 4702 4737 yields 1.09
